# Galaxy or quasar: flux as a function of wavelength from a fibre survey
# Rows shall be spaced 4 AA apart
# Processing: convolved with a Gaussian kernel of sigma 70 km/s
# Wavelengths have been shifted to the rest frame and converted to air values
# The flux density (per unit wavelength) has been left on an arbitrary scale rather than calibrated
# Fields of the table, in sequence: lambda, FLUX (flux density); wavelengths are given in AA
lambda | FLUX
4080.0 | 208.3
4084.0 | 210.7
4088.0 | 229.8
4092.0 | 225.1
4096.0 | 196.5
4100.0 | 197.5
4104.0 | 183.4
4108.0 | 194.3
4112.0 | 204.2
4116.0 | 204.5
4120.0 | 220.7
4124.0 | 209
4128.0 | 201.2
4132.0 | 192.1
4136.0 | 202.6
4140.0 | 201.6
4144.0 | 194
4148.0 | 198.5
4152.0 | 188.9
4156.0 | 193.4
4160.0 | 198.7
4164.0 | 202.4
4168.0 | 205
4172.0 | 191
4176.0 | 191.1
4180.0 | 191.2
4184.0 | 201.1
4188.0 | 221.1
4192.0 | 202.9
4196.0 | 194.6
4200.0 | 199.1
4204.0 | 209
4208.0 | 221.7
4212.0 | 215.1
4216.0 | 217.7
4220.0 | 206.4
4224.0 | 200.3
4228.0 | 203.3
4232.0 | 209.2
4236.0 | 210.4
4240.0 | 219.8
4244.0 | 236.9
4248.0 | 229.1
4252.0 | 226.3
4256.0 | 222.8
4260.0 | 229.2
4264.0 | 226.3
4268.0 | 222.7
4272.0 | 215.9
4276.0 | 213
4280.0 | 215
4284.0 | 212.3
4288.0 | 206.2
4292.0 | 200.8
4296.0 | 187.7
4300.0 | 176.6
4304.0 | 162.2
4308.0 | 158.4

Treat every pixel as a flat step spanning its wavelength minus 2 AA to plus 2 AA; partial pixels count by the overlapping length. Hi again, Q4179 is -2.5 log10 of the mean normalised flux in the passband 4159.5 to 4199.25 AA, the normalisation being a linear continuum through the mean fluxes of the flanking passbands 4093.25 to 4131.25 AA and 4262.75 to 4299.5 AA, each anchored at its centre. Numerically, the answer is 0.03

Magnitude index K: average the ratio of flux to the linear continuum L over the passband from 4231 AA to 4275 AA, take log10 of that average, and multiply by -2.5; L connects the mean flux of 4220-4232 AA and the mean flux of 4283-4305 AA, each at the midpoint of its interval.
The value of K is -0.12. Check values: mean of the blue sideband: 204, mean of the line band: 223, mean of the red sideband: 191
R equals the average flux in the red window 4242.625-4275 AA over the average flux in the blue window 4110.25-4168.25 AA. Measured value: 1.12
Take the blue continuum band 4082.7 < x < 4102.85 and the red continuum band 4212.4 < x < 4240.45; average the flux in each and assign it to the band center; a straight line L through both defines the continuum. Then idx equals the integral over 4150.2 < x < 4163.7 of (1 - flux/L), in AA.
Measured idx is 1.0 AA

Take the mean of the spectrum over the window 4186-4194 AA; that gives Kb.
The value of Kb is 212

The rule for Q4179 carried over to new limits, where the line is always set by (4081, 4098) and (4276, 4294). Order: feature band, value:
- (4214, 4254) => -0.027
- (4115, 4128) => 0.019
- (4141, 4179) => 0.090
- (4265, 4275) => -0.050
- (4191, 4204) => 0.061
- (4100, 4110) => 0.129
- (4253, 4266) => -0.081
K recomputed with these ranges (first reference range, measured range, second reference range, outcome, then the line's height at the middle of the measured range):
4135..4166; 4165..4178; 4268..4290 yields 0.02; 200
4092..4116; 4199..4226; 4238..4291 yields 0.02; 214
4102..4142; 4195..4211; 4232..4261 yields 0.04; 216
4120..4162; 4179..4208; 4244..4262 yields 0.04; 213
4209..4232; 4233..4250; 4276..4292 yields -0.07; 209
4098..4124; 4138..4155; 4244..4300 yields 0.05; 204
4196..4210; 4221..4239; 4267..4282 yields 0.02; 211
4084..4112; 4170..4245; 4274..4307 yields -0.04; 200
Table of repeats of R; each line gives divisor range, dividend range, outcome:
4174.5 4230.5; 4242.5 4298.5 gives 1.06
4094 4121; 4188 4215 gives 1.05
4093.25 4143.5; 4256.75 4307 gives 1.02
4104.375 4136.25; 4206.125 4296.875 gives 1.06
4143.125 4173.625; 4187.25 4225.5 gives 1.06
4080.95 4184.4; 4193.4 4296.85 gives 1.06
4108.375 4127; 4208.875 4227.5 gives 1.01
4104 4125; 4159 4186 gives 0.97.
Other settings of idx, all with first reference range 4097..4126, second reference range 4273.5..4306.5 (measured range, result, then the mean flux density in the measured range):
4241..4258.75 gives -2.8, 228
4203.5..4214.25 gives -0.9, 216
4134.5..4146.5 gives 0.1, 199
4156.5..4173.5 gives 0.1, 199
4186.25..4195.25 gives -0.4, 209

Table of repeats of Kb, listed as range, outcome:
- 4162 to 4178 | 197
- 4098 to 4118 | 197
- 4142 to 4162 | 195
